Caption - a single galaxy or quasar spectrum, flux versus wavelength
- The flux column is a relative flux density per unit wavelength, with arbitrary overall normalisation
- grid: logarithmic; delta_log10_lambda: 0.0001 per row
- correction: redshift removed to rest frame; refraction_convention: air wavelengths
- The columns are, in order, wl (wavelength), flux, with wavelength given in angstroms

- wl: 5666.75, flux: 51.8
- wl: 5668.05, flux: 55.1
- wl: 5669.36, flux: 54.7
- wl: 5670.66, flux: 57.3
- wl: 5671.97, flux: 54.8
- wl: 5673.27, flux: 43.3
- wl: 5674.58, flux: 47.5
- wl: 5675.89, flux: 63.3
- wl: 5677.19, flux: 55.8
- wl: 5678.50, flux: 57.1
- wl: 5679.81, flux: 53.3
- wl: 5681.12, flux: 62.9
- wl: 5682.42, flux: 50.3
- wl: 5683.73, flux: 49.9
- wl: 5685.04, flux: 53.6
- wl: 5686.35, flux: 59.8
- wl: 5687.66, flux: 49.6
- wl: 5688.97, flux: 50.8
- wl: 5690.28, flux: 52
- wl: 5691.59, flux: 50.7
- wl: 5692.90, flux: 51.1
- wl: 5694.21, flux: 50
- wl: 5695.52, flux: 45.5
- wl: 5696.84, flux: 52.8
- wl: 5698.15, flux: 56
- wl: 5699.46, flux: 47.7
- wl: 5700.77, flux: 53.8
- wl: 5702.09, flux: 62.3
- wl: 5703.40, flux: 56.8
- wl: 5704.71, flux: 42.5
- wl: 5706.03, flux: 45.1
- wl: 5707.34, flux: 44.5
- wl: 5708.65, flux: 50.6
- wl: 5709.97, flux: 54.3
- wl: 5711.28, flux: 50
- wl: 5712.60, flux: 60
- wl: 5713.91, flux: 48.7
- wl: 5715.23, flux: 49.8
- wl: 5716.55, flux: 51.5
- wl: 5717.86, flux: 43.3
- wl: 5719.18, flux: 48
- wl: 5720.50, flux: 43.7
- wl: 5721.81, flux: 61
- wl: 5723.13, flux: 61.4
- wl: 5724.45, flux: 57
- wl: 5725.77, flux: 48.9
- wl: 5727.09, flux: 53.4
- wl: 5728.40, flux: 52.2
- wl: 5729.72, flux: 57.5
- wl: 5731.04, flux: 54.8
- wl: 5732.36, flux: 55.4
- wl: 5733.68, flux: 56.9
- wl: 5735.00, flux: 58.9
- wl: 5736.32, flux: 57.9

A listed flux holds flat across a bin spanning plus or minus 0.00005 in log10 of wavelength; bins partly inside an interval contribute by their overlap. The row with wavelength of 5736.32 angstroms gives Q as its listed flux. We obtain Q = 57.9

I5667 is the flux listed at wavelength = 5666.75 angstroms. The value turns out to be 51.8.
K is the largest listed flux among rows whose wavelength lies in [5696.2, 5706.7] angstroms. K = 62.3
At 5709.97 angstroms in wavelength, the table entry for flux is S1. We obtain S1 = 54.3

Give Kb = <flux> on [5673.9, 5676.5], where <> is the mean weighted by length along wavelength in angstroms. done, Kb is 55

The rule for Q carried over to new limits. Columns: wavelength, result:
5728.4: 52.2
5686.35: 59.8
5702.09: 62.3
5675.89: 63.3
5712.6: 60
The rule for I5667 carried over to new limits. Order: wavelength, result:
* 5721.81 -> 61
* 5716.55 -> 51.5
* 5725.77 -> 48.9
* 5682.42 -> 50.3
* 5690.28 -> 52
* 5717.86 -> 43.3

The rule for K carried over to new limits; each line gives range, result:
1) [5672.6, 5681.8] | 63.3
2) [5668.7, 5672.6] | 57.3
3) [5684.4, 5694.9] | 59.8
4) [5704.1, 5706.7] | 45.1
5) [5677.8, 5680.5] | 57.1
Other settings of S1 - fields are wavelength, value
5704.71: 42.5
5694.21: 50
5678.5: 57.1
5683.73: 49.9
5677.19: 55.8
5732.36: 55.4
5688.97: 50.8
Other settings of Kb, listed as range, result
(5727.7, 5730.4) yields 55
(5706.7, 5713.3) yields 51.9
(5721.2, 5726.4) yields 57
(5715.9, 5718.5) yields 47.5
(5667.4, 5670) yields 54.8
